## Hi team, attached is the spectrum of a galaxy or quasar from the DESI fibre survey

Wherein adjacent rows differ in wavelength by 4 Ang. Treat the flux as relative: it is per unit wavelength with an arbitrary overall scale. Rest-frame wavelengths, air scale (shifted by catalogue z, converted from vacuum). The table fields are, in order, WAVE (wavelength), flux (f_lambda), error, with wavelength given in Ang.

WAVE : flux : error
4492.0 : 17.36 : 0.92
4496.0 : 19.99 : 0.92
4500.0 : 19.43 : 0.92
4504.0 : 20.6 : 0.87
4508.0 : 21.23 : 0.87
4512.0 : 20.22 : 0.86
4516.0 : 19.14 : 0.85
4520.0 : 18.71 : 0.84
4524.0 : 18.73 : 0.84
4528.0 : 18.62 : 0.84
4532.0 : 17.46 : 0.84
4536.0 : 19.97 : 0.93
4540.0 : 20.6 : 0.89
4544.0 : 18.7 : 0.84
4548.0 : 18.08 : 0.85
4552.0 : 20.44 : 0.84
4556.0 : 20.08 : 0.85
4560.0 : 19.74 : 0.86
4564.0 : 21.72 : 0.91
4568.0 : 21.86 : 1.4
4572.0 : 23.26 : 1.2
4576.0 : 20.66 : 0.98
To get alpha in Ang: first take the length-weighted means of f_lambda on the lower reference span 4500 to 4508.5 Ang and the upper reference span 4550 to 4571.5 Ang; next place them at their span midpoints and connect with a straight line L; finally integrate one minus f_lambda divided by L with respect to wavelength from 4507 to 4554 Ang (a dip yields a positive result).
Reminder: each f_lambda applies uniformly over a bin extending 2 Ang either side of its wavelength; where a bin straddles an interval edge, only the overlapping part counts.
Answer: 3.2 Ang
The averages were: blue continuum 20.5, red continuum 20.9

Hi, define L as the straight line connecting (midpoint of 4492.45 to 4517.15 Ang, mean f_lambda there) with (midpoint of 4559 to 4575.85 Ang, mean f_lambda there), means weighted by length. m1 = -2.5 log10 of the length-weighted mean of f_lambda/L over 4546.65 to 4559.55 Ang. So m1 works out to 0.09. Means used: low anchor 20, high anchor 21.6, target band 19.6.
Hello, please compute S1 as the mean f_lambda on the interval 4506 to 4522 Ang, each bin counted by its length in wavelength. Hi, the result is 19.8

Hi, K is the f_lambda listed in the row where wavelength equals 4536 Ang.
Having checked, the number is 19.97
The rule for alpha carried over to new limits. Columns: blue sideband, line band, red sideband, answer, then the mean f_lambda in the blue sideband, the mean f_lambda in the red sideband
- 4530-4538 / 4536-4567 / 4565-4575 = 0.69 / 18.7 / 22.3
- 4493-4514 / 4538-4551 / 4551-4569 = 0.85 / 20.2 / 20.7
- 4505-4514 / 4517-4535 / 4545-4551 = 1.17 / 20.7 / 18.6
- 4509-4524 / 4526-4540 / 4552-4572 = 0.74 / 19.4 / 21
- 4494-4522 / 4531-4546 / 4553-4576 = 0.96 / 19.9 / 21.2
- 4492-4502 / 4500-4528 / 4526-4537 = -1.11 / 19.2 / 18.6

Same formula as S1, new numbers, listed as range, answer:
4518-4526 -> 18.7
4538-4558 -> 19.6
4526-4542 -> 19.2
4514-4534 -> 18.5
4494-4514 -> 20.3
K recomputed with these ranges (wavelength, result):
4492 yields 17.36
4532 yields 17.46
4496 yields 19.99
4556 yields 20.08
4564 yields 21.72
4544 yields 18.7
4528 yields 18.62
